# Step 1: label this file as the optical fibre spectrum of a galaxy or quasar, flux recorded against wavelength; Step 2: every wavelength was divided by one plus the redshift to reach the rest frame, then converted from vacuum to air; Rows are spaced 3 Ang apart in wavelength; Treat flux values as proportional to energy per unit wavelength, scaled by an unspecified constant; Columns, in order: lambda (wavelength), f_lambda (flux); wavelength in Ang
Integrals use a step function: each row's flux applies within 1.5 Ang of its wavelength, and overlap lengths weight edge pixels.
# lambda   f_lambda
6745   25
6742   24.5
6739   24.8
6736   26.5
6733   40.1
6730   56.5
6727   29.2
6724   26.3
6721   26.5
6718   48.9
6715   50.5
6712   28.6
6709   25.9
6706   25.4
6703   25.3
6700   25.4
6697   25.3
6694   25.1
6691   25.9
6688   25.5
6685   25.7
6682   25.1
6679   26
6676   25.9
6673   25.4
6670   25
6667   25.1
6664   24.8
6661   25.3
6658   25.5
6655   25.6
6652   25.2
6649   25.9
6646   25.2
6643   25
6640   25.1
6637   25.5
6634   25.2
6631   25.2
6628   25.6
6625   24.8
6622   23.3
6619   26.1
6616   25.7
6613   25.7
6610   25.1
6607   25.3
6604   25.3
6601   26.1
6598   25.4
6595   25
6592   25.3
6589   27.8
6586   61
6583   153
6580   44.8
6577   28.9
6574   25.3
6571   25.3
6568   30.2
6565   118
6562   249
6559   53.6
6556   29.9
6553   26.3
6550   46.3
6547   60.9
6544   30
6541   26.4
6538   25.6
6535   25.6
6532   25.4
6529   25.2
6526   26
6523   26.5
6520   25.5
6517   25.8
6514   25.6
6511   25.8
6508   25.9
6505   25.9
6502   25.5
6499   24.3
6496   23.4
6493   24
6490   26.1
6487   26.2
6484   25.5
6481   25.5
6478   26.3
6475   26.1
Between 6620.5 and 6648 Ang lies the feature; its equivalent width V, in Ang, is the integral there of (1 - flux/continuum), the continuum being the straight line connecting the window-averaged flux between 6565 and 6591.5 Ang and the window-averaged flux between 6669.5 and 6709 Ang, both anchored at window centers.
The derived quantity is 9.8 Ang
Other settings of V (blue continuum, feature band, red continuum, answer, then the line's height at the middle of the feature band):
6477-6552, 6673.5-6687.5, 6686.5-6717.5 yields 1.6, 28.8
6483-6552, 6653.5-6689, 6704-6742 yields 7.5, 32.2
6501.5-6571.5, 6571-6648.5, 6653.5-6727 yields 8.1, 35.9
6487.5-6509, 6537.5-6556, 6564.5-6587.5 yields 4.0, 45.8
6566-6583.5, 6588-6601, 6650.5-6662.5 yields 5.0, 42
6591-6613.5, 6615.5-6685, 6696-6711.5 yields 0.6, 25.5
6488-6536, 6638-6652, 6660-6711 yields 0.1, 25.4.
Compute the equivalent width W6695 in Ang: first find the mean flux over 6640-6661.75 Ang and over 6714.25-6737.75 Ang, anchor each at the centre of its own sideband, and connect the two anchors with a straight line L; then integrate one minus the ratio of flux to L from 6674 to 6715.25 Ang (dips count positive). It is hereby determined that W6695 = 7.2 Ang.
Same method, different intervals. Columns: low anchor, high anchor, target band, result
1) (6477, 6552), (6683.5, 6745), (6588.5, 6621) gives 3.9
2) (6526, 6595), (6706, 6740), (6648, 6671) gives 8.9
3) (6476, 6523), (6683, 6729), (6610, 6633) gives 2.2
